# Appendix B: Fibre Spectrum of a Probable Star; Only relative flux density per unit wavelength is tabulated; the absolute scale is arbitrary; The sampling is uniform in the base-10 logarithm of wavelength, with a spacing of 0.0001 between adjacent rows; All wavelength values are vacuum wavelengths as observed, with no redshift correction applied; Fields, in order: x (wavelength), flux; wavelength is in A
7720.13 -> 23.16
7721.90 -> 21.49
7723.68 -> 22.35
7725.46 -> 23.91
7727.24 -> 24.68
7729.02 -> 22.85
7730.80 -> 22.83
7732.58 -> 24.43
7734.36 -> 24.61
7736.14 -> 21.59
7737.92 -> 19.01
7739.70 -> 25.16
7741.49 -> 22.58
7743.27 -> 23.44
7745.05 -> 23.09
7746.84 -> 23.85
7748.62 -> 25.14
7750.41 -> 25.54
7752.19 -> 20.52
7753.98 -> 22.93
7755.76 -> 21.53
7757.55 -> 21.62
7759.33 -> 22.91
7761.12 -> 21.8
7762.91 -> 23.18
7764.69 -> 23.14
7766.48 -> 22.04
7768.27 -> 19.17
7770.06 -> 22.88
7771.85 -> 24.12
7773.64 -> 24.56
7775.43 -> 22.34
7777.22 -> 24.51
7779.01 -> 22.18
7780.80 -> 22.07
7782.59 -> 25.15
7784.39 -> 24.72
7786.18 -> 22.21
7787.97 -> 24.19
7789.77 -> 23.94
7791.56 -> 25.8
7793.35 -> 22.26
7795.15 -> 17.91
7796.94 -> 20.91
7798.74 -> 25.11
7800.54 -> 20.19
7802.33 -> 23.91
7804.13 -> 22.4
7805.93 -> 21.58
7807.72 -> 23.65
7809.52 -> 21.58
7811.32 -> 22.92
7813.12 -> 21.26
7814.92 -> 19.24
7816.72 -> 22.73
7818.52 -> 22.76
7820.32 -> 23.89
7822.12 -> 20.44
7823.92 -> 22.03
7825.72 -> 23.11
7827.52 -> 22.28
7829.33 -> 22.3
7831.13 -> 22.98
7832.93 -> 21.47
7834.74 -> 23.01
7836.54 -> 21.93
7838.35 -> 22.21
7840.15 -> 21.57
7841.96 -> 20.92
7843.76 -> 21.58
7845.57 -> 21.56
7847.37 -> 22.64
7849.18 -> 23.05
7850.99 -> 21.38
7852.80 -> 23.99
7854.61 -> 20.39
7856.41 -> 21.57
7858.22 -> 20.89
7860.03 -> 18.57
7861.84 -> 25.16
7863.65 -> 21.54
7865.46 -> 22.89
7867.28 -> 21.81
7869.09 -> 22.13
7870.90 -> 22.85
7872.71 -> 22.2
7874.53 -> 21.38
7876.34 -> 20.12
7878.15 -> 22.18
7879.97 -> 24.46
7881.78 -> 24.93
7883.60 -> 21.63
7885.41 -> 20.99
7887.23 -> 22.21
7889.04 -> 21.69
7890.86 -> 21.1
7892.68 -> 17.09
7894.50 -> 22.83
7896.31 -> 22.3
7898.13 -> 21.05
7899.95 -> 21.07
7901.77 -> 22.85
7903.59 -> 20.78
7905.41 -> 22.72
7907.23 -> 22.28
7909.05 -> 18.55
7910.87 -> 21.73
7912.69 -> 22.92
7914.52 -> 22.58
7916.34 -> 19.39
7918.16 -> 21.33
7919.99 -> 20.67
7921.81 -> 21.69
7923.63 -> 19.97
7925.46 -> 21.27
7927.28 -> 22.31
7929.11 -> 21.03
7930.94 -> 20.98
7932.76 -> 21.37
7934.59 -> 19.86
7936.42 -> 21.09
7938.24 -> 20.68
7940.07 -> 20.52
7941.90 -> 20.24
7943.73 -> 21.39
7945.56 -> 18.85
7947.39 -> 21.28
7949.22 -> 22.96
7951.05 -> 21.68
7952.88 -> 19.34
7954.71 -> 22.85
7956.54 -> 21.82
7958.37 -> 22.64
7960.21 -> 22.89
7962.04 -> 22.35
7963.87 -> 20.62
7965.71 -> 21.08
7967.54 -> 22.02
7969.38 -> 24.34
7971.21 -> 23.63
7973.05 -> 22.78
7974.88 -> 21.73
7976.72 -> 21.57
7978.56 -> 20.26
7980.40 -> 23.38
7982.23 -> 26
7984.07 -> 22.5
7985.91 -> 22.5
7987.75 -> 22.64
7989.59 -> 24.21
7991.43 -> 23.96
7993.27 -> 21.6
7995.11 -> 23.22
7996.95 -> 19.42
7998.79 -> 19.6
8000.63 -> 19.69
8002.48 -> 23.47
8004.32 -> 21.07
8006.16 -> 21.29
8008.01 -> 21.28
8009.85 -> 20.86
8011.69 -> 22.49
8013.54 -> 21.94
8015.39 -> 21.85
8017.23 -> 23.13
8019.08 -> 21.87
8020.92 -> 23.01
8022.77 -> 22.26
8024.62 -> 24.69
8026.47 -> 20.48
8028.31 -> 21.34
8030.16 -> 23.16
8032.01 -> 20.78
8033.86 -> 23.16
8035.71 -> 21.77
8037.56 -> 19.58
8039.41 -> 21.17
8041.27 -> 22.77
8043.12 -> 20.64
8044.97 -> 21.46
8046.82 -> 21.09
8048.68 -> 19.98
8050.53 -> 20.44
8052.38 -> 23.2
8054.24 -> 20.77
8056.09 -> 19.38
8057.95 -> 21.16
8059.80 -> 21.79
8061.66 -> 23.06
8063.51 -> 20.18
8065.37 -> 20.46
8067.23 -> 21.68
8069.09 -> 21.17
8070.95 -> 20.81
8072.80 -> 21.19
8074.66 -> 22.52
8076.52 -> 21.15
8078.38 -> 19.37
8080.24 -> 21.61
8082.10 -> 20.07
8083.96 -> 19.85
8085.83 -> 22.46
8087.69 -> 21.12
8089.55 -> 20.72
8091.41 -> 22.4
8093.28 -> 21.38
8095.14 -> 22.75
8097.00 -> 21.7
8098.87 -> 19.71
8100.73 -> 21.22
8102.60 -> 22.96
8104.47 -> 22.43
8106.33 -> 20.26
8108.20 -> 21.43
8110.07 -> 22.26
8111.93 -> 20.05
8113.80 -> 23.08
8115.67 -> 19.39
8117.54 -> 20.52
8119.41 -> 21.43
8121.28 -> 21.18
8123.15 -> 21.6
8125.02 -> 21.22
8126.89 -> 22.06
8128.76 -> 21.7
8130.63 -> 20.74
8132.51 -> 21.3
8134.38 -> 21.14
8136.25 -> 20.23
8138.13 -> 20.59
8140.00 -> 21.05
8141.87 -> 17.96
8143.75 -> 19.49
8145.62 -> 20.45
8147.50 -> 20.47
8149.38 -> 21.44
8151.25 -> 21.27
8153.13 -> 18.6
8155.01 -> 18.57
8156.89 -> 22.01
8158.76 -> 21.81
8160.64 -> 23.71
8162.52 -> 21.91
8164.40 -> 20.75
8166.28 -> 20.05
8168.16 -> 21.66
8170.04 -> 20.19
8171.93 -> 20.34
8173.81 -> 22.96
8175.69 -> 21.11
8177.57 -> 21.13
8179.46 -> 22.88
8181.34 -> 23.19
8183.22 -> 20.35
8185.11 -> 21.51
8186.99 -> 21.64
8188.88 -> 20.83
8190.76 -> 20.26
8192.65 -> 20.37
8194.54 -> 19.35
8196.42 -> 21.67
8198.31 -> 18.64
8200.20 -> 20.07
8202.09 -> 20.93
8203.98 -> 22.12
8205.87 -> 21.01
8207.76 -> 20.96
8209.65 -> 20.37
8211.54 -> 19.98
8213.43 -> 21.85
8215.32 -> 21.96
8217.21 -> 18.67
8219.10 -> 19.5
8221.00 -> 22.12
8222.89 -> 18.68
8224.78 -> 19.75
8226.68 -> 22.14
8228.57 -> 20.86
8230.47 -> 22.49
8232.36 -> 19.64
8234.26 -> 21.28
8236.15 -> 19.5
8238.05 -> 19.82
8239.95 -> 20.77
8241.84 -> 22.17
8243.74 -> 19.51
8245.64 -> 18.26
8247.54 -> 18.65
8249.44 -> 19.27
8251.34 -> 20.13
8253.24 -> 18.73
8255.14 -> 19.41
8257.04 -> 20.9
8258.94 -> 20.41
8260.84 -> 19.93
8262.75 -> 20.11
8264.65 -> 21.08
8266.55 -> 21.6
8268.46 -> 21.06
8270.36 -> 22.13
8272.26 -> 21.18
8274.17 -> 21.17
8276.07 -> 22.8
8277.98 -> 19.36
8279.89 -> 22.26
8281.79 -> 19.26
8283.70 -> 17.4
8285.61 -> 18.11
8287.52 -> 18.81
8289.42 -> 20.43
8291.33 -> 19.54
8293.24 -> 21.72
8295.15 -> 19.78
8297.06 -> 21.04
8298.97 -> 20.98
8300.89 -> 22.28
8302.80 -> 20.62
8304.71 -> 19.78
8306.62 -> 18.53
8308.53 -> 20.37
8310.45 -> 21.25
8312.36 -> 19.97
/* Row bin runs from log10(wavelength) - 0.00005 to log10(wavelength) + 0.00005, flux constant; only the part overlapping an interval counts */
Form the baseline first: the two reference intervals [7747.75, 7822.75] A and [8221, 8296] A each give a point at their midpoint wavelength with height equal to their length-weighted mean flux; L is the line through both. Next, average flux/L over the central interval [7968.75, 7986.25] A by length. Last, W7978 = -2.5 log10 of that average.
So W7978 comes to -0.057 mag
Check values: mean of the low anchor 22.6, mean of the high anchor 20.3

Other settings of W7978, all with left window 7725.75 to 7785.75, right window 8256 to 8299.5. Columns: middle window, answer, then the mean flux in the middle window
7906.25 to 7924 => 0.05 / 21.2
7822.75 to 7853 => 0.02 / 22.2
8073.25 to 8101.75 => 0.01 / 21.2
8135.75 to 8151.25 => 0.05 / 20.3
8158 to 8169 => -0.03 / 21.6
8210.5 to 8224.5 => 0.02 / 20.4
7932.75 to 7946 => 0.08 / 20.5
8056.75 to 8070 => 0.01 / 21.3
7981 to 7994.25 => -0.07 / 23.4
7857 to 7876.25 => 0.03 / 21.9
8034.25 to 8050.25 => 0.03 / 21.1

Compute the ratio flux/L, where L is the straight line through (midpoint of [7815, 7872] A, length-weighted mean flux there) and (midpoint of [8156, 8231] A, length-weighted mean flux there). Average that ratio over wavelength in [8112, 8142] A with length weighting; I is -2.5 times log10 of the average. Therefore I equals 0.01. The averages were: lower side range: 22.1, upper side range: 21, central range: 21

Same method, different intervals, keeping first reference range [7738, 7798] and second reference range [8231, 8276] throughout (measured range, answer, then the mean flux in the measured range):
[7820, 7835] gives 0.01 mag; 22.3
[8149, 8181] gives -0.02 mag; 21.2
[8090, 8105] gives -0.03 mag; 21.8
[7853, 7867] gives 0.04 mag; 21.7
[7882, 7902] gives 0.04 mag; 21.4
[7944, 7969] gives 0.01 mag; 21.6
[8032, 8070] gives 0.01 mag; 21.2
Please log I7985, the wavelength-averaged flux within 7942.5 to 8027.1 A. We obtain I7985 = 22.1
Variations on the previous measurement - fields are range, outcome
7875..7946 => 21.3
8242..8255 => 19.3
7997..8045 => 21.7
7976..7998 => 22.6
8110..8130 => 21.3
